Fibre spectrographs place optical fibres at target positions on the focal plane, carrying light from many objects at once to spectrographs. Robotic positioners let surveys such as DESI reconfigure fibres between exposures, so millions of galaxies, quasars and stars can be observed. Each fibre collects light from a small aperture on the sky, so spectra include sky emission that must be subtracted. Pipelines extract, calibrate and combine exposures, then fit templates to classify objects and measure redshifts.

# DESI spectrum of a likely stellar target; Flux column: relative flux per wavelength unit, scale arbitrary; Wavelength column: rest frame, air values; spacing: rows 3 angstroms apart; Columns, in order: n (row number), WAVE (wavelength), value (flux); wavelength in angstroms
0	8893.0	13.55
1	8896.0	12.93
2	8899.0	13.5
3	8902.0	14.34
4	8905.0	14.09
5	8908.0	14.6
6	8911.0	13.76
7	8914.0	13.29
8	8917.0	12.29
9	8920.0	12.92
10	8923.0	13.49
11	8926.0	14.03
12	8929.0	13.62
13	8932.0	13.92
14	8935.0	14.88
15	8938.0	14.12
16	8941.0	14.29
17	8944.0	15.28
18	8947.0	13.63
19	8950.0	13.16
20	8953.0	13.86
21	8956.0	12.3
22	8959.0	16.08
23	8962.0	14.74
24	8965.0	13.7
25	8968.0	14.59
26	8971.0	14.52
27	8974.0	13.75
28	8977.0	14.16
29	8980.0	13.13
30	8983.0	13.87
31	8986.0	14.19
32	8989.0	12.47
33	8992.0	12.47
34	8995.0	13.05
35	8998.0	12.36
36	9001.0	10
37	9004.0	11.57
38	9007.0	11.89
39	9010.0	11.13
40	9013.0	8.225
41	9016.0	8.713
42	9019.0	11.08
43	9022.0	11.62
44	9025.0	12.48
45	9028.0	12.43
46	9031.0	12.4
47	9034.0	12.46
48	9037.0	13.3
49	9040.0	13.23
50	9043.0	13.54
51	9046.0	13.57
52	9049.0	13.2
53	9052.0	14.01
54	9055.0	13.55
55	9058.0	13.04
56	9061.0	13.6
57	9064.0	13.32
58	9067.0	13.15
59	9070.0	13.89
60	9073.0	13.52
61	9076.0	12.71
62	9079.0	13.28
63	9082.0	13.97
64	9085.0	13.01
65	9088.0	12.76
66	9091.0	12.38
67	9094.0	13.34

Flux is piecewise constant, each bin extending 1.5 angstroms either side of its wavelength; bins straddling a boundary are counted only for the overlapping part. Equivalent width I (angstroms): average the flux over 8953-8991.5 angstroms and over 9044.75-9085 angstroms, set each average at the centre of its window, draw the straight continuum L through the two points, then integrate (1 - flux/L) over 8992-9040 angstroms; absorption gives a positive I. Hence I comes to 7.32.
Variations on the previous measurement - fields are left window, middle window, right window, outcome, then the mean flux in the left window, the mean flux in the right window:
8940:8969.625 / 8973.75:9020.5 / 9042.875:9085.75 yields 6.5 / 14.2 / 13.4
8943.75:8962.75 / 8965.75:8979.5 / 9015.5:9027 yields -0.9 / 14.1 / 11.2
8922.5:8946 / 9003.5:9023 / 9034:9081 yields 4.5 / 14.2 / 13.4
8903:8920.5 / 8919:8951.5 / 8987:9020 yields -2.5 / 13.5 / 11.2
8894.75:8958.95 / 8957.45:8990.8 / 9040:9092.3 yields -1.1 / 13.8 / 13.3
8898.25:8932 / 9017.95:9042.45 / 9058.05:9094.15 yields 1.7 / 13.6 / 13.2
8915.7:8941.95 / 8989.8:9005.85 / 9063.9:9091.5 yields 1.9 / 13.7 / 13.2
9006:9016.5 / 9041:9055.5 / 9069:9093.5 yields -2.3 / 10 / 13.2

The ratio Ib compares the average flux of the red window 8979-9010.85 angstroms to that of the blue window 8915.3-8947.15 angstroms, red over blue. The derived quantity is 0.89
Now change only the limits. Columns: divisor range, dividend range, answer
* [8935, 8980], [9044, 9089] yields 0.95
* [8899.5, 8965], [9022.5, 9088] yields 0.95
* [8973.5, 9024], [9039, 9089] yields 1.12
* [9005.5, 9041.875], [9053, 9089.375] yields 1.15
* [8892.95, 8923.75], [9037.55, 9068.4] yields 0.99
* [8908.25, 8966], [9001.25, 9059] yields 0.87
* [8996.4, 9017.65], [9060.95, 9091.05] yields 1.25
